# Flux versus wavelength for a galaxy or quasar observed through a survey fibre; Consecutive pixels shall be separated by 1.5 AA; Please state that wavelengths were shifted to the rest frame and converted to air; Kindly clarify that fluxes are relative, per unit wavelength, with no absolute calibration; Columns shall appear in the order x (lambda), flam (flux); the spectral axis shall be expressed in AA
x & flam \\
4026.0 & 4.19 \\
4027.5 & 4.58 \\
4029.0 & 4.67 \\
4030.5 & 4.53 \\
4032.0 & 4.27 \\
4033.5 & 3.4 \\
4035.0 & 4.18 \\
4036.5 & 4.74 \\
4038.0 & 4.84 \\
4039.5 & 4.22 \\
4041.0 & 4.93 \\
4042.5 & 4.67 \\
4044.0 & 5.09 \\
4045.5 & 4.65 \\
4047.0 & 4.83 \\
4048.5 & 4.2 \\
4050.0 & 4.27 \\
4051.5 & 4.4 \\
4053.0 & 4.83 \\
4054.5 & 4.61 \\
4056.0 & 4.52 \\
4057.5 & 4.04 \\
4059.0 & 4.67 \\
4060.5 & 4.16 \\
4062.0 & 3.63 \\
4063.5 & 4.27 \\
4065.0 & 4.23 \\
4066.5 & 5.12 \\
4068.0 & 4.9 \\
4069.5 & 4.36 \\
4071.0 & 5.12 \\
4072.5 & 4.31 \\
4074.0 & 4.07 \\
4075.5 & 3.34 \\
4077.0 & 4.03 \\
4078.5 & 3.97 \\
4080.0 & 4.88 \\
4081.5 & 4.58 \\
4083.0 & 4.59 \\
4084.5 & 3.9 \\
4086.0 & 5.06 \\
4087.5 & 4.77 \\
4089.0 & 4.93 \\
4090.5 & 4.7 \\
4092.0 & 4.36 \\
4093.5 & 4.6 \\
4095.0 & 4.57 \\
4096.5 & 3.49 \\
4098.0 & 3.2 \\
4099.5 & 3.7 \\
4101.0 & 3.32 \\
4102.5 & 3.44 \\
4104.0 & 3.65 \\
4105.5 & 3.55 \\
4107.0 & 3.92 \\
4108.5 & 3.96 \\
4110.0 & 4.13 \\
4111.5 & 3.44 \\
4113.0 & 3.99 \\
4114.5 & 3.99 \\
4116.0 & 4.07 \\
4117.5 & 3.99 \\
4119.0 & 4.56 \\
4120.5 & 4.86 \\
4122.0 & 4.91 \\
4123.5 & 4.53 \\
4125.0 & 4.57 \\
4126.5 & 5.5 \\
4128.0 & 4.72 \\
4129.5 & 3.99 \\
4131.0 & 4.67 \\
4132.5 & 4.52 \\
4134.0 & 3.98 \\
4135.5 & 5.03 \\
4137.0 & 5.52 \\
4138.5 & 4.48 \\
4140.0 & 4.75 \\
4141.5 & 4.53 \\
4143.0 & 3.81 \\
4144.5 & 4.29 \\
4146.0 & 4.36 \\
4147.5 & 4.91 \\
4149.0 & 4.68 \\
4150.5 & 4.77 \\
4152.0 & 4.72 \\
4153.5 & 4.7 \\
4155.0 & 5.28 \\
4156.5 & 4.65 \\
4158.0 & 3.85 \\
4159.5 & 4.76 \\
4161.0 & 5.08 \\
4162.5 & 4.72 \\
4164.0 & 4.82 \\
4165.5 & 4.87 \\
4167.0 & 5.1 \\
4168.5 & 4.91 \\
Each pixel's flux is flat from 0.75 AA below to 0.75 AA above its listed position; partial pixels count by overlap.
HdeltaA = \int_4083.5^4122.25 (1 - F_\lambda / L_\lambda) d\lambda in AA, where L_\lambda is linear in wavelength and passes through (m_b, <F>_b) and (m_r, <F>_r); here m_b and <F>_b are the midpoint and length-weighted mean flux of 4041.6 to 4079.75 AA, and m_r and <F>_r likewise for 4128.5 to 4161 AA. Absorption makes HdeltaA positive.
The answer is 3.4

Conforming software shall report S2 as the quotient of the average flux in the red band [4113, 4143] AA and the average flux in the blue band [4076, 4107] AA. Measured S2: 1.1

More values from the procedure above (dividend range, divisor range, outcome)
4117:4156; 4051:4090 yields 1.05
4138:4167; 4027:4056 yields 1.03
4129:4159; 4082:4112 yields 1.12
